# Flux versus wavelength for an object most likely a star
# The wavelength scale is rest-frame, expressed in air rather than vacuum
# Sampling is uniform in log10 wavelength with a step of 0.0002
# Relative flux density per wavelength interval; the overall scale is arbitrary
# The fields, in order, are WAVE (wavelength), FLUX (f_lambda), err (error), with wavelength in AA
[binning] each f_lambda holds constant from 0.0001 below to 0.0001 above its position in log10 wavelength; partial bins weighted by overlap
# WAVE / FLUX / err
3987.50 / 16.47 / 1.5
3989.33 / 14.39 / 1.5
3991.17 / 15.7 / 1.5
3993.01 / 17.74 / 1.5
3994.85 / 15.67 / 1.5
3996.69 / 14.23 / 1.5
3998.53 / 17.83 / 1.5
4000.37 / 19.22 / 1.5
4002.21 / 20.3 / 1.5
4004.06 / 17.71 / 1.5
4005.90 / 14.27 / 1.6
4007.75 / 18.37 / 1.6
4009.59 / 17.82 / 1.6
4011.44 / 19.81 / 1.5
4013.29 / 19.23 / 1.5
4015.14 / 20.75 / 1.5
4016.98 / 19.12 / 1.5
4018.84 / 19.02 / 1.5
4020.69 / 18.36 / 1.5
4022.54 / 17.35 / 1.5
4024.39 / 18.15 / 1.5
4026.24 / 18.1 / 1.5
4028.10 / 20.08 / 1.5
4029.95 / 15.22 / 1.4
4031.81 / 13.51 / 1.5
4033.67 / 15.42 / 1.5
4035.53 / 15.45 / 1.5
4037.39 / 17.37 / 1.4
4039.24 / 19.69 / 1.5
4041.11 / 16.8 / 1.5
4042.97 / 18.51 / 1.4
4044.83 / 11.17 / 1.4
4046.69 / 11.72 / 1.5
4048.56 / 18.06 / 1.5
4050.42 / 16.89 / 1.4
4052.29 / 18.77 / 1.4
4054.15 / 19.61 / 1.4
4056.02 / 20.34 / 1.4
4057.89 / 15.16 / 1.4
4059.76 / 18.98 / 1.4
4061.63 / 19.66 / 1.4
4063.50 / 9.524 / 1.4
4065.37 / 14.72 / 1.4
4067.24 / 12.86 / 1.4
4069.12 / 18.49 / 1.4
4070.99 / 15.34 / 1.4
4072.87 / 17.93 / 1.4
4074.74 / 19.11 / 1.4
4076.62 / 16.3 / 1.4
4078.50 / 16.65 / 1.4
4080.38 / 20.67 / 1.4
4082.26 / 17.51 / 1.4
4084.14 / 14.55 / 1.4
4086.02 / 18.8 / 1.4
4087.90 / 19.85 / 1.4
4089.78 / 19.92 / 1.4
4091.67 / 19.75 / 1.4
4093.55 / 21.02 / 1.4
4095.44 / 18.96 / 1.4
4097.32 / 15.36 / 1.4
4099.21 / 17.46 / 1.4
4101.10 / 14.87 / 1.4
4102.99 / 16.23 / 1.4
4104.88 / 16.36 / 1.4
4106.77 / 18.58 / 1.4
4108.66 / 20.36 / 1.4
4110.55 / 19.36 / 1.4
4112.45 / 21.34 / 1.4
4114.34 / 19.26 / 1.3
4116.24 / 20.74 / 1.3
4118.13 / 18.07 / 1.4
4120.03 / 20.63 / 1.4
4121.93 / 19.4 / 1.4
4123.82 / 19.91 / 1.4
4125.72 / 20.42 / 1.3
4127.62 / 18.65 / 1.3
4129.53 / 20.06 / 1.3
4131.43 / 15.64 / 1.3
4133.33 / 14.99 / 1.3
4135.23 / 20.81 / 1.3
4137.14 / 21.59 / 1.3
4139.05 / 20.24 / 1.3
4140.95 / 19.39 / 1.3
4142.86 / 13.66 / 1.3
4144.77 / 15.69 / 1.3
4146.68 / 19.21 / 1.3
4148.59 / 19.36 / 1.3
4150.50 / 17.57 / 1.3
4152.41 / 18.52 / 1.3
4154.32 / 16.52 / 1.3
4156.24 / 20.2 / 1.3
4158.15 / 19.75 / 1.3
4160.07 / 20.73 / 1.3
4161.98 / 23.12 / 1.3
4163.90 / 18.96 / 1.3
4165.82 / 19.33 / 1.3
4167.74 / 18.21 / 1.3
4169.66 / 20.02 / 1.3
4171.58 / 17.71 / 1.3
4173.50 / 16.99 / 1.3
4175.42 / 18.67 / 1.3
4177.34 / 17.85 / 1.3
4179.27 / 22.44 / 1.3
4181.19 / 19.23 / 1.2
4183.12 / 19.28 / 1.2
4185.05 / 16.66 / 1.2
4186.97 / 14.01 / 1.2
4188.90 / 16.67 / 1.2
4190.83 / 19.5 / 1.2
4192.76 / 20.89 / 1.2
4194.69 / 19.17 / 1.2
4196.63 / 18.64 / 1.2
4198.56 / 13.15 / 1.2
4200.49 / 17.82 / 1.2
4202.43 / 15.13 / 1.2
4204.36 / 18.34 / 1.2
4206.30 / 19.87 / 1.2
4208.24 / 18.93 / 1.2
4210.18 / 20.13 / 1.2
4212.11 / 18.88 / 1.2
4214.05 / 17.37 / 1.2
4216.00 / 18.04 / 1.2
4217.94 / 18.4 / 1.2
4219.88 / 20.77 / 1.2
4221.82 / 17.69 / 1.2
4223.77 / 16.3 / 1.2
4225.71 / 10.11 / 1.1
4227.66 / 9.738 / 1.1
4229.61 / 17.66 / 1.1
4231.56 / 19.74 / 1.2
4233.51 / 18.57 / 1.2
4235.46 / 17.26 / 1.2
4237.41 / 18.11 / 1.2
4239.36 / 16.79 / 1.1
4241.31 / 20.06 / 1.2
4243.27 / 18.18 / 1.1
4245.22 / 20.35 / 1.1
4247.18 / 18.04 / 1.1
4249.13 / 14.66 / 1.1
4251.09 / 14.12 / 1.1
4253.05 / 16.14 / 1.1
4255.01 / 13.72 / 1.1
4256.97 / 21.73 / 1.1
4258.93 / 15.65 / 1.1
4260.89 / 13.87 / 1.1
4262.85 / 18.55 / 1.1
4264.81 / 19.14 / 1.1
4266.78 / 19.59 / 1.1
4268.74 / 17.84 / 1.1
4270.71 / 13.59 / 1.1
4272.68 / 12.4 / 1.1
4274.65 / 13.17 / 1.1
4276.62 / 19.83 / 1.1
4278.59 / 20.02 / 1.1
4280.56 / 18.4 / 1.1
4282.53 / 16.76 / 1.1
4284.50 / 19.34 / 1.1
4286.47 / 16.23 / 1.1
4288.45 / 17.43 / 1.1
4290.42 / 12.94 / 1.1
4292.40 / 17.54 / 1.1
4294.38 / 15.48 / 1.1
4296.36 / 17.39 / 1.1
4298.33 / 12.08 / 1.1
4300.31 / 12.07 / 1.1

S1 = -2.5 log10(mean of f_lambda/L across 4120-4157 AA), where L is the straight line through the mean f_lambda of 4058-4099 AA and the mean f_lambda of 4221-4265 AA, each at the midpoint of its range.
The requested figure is -0.09 mag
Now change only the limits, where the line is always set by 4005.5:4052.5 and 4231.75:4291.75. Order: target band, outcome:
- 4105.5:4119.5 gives -0.14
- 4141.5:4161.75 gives -0.07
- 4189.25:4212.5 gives -0.07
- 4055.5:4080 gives 0.04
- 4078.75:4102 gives -0.06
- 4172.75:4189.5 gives -0.05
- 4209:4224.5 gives -0.08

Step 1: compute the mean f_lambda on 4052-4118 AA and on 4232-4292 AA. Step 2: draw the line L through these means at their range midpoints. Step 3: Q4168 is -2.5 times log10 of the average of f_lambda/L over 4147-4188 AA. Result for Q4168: -0.079 mag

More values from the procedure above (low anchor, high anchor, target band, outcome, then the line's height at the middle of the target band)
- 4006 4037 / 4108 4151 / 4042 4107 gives 0.08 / 18.4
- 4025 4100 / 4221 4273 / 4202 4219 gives -0.10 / 16.8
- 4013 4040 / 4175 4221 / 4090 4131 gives -0.05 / 18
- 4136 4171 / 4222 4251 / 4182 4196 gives 0.00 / 18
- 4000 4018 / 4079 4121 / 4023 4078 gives 0.12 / 18.6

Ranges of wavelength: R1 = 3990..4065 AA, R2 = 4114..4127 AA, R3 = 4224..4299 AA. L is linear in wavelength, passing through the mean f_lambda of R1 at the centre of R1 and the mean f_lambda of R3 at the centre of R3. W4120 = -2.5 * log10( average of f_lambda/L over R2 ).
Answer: -0.16 mag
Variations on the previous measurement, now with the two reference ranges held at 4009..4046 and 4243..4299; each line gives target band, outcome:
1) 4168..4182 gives -0.117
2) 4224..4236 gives 0.090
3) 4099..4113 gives -0.047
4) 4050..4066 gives 0.018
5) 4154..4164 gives -0.181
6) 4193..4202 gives -0.026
